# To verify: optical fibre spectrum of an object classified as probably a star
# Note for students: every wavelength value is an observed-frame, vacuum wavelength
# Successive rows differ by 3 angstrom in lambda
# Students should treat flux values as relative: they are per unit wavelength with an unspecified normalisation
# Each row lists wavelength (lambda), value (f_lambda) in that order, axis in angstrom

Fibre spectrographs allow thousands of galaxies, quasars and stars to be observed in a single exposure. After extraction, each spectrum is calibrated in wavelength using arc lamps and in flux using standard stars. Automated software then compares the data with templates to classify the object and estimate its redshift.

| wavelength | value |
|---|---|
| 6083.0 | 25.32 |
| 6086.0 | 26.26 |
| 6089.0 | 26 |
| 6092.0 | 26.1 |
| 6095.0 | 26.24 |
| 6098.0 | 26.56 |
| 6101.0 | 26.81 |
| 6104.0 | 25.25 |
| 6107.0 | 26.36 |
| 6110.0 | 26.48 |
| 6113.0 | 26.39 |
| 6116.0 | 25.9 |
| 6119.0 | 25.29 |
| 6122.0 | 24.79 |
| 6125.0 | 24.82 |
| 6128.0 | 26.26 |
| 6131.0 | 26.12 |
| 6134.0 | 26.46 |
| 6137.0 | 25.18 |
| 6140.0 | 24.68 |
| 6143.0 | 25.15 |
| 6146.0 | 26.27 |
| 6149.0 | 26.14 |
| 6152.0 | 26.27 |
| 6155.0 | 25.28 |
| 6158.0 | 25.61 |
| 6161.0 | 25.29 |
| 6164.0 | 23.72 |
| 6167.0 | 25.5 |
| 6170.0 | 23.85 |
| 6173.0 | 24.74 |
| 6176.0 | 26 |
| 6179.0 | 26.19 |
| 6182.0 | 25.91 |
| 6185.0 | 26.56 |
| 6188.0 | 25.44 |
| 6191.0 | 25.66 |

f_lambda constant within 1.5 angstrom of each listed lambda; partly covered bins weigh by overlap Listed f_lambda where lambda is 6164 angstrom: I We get 23.72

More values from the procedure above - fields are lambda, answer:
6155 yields 25.28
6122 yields 24.79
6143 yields 25.15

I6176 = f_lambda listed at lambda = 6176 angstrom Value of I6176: 26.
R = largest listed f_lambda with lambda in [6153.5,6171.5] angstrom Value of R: 25.61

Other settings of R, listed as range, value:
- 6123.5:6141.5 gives 26.46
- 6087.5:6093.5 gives 26.1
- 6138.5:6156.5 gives 26.27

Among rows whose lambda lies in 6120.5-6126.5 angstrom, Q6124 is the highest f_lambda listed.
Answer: 24.82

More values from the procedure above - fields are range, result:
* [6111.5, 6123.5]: 26.39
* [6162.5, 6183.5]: 26.19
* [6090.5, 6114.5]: 26.81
